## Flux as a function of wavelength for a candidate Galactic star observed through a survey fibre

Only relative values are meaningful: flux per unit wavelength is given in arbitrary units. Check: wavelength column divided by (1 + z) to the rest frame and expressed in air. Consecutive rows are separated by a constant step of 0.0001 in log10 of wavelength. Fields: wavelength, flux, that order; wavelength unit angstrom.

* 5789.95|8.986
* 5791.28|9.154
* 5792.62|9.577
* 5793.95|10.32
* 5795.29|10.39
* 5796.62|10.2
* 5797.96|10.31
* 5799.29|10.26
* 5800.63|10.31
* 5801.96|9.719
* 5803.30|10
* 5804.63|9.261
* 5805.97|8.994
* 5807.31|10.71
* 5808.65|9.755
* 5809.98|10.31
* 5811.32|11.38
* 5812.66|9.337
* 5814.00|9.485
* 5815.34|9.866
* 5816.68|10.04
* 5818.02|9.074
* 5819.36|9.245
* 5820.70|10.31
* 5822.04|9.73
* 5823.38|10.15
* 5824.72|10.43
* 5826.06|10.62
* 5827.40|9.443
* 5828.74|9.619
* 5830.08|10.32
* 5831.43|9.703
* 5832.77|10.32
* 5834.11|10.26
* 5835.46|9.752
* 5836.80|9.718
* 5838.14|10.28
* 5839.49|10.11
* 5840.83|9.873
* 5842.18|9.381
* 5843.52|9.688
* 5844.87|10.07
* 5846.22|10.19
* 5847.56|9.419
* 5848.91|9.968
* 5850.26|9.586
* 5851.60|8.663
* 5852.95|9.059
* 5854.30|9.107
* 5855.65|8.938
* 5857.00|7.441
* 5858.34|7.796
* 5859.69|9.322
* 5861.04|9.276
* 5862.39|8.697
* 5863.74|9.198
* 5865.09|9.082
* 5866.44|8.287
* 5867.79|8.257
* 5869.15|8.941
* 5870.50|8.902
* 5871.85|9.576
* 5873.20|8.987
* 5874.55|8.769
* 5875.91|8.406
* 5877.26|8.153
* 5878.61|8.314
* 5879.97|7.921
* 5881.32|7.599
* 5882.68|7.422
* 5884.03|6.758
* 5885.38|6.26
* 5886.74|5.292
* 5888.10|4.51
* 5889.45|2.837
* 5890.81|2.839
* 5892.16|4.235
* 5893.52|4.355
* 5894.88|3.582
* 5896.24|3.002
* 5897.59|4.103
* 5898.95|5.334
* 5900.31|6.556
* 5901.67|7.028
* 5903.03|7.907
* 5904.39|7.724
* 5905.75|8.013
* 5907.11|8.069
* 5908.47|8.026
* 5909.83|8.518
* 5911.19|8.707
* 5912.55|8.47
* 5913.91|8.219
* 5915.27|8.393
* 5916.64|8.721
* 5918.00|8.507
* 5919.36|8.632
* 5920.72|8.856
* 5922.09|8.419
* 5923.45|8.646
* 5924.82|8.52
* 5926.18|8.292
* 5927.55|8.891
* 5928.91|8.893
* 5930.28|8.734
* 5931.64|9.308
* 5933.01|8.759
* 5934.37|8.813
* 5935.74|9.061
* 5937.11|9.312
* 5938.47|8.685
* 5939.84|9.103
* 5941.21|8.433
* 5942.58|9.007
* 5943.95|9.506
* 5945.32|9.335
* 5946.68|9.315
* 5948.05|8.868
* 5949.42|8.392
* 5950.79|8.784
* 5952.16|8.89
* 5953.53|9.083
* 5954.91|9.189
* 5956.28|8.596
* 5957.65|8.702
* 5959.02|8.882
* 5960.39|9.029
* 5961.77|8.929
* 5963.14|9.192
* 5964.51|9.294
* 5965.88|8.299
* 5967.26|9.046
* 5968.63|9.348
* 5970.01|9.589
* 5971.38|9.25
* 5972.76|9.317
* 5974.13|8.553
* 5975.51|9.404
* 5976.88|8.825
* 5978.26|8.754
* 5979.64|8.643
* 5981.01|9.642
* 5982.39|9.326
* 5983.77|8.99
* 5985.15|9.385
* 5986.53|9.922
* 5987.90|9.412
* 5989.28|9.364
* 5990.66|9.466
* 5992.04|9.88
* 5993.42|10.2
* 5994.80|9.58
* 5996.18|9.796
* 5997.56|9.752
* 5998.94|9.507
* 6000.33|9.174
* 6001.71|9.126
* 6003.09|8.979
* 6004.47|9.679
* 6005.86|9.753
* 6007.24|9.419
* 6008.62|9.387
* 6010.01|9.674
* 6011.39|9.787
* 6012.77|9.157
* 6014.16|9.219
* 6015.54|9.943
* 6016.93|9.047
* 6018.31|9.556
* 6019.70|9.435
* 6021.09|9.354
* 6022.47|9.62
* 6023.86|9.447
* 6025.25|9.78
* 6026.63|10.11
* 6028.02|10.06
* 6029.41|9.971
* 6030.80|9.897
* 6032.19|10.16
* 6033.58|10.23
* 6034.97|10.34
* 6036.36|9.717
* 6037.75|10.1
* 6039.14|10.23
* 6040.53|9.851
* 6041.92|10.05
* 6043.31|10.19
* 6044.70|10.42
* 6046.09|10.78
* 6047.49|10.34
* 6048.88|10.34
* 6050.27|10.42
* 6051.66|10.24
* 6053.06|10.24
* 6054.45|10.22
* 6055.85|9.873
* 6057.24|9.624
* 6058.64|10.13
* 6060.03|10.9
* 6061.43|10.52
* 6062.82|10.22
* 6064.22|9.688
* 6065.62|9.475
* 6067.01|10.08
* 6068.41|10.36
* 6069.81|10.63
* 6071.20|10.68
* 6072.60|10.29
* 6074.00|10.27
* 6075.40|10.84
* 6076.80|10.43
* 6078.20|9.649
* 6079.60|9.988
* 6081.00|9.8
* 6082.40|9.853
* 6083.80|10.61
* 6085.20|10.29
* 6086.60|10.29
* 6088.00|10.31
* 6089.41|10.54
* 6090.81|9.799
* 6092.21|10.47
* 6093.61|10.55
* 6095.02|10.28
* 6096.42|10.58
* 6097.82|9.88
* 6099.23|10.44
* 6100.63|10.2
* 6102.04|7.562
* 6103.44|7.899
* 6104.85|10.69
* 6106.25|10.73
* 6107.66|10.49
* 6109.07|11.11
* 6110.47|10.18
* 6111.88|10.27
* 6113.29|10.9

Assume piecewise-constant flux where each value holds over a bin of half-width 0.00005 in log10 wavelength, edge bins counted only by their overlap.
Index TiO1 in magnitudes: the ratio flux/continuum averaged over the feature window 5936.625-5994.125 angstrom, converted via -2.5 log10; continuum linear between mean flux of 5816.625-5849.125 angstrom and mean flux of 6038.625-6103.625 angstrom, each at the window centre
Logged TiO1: 0.10 mag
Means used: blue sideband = 9.91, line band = 9.12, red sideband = 10.2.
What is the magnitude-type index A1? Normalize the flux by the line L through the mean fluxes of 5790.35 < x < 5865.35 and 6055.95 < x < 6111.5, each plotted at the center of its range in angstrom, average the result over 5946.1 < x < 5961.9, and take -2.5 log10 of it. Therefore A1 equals 0.12 mag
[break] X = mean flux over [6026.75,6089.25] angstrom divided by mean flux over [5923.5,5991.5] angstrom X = 1.13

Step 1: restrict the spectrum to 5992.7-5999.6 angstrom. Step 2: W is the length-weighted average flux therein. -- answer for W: 9.77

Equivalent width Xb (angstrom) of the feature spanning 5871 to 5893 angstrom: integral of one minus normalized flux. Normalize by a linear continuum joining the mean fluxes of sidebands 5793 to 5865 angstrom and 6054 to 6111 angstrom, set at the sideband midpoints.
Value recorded 6.9 angstrom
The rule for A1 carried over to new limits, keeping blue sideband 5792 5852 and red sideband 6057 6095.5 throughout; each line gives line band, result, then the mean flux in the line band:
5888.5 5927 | 0.40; 6.94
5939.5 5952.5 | 0.13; 8.96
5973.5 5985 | 0.12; 9.03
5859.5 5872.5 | 0.12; 8.94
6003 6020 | 0.07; 9.48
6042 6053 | -0.02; 10.4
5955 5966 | 0.13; 8.92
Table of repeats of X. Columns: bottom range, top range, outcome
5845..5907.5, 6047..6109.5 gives 1.36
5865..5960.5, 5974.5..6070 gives 1.24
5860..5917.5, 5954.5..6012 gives 1.28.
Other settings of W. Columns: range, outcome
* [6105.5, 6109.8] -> 10.8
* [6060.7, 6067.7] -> 10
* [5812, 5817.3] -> 9.67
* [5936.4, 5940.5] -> 9.04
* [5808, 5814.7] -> 10.1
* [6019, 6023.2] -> 9.46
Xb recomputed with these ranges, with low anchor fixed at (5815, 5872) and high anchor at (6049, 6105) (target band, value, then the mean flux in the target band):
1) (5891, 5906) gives 6.5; 5.46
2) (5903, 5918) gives 2.1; 8.28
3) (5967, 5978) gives 0.8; 9.16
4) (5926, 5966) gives 3.4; 8.94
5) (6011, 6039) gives 0.6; 9.76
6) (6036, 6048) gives -0.2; 10.2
